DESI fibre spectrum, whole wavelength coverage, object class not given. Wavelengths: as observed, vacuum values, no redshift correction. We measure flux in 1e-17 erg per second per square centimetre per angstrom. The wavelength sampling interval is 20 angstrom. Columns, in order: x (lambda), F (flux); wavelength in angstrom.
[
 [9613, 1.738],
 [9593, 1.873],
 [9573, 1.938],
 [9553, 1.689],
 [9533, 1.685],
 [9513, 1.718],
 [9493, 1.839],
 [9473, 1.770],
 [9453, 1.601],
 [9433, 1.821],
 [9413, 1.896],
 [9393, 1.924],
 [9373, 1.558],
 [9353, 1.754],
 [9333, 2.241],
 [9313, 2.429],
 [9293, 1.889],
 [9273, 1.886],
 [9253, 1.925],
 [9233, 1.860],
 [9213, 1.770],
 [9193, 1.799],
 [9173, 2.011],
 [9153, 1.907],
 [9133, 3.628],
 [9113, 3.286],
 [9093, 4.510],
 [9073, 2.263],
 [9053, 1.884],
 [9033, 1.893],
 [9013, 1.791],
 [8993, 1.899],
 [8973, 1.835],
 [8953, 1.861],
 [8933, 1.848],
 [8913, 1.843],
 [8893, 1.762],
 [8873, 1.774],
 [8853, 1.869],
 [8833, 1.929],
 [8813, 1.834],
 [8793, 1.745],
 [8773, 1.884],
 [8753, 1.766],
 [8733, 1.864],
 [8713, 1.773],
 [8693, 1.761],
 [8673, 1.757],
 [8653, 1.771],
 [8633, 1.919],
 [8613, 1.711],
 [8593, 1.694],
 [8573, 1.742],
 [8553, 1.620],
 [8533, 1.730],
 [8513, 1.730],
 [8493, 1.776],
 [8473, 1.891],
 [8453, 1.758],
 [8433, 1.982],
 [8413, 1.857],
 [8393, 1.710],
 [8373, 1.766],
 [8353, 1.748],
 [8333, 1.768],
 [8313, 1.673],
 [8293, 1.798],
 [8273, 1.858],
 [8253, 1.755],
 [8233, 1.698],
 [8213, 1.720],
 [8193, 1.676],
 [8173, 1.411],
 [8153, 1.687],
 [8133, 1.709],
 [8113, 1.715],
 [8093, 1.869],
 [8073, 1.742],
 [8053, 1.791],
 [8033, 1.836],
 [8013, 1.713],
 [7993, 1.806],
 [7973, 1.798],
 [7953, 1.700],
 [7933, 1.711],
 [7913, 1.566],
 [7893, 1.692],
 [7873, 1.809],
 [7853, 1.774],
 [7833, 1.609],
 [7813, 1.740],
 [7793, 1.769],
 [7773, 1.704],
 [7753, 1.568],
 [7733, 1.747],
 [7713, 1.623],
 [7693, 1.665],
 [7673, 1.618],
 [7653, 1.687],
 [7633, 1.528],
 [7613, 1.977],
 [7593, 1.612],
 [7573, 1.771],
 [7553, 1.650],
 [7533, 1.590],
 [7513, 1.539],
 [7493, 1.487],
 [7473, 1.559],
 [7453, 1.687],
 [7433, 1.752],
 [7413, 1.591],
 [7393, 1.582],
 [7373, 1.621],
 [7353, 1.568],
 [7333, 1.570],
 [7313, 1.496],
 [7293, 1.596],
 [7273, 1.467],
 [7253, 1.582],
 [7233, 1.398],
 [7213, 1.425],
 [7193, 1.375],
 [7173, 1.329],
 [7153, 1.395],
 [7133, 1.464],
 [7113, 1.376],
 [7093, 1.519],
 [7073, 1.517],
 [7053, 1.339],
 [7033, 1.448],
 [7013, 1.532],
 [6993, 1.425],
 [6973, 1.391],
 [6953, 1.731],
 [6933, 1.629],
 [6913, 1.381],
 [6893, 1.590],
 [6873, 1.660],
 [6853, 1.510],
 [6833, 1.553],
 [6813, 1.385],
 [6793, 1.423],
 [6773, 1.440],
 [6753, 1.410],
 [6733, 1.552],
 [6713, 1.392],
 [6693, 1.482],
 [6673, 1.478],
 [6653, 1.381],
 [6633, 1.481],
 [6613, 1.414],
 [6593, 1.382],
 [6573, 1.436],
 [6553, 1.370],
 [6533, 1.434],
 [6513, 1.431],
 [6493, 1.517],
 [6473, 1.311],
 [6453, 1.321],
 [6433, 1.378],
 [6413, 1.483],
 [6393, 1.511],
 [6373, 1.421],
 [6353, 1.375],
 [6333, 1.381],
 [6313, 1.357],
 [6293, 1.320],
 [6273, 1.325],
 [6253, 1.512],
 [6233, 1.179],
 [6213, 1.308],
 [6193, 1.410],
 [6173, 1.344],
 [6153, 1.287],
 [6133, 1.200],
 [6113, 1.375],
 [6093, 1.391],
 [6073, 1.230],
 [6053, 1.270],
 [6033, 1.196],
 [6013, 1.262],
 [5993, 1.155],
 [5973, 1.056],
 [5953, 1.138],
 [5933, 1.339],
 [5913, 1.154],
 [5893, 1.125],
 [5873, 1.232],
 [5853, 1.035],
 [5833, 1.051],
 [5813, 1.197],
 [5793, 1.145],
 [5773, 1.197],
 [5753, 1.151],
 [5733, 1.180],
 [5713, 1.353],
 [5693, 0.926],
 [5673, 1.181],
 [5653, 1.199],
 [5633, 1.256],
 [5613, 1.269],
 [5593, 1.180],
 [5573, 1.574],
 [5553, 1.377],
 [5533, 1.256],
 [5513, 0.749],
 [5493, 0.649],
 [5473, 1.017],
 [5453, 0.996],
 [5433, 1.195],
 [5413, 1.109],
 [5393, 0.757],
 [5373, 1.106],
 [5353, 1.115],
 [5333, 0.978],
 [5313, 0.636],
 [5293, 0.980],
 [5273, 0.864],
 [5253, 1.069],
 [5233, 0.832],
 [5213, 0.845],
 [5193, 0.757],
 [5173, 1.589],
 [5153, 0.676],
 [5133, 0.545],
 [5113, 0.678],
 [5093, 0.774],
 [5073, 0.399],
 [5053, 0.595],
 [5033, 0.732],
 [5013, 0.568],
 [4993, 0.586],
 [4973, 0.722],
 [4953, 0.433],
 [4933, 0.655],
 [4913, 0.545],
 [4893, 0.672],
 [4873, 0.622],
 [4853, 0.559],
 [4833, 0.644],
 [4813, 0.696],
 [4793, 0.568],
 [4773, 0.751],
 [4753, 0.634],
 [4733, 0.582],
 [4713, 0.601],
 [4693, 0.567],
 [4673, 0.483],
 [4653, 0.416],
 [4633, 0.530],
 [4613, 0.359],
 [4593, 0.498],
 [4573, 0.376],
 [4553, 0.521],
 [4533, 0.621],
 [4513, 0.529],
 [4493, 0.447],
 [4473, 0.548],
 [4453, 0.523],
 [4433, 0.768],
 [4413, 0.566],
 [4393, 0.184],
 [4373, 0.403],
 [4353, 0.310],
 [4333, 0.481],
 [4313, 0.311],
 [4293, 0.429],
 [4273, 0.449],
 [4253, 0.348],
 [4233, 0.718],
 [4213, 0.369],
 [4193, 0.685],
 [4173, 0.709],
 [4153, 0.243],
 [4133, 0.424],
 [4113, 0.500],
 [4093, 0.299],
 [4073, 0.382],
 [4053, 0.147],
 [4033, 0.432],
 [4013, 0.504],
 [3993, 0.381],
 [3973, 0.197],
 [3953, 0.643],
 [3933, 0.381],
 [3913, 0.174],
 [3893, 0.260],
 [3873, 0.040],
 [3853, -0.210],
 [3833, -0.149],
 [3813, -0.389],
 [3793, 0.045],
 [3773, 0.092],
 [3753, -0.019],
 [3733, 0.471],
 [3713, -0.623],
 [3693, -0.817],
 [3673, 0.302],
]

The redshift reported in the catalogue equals 0.39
